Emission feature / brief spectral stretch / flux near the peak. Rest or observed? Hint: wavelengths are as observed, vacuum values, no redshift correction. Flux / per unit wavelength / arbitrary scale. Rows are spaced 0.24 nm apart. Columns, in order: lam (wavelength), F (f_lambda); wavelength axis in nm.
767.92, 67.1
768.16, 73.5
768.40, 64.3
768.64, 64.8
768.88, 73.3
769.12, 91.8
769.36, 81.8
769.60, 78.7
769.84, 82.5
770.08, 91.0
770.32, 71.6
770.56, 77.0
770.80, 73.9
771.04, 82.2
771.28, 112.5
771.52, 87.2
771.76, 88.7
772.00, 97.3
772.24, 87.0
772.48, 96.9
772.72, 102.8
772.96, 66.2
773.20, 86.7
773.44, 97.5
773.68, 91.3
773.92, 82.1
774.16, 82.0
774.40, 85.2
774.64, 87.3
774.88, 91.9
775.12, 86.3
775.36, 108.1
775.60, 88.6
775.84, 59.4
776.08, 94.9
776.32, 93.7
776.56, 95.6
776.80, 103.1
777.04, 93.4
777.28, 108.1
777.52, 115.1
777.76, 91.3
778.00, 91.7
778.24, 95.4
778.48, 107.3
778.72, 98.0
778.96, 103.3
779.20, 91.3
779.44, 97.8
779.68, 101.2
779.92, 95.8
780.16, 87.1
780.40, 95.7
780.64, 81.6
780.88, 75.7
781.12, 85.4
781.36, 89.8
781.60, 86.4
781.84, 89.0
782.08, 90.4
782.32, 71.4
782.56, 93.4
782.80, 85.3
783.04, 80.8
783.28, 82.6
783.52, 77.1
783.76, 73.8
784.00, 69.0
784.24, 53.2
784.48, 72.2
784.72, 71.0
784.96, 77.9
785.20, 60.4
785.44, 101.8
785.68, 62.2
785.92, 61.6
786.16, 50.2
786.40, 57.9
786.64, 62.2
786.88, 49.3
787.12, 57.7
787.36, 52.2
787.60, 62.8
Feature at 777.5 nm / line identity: C III]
